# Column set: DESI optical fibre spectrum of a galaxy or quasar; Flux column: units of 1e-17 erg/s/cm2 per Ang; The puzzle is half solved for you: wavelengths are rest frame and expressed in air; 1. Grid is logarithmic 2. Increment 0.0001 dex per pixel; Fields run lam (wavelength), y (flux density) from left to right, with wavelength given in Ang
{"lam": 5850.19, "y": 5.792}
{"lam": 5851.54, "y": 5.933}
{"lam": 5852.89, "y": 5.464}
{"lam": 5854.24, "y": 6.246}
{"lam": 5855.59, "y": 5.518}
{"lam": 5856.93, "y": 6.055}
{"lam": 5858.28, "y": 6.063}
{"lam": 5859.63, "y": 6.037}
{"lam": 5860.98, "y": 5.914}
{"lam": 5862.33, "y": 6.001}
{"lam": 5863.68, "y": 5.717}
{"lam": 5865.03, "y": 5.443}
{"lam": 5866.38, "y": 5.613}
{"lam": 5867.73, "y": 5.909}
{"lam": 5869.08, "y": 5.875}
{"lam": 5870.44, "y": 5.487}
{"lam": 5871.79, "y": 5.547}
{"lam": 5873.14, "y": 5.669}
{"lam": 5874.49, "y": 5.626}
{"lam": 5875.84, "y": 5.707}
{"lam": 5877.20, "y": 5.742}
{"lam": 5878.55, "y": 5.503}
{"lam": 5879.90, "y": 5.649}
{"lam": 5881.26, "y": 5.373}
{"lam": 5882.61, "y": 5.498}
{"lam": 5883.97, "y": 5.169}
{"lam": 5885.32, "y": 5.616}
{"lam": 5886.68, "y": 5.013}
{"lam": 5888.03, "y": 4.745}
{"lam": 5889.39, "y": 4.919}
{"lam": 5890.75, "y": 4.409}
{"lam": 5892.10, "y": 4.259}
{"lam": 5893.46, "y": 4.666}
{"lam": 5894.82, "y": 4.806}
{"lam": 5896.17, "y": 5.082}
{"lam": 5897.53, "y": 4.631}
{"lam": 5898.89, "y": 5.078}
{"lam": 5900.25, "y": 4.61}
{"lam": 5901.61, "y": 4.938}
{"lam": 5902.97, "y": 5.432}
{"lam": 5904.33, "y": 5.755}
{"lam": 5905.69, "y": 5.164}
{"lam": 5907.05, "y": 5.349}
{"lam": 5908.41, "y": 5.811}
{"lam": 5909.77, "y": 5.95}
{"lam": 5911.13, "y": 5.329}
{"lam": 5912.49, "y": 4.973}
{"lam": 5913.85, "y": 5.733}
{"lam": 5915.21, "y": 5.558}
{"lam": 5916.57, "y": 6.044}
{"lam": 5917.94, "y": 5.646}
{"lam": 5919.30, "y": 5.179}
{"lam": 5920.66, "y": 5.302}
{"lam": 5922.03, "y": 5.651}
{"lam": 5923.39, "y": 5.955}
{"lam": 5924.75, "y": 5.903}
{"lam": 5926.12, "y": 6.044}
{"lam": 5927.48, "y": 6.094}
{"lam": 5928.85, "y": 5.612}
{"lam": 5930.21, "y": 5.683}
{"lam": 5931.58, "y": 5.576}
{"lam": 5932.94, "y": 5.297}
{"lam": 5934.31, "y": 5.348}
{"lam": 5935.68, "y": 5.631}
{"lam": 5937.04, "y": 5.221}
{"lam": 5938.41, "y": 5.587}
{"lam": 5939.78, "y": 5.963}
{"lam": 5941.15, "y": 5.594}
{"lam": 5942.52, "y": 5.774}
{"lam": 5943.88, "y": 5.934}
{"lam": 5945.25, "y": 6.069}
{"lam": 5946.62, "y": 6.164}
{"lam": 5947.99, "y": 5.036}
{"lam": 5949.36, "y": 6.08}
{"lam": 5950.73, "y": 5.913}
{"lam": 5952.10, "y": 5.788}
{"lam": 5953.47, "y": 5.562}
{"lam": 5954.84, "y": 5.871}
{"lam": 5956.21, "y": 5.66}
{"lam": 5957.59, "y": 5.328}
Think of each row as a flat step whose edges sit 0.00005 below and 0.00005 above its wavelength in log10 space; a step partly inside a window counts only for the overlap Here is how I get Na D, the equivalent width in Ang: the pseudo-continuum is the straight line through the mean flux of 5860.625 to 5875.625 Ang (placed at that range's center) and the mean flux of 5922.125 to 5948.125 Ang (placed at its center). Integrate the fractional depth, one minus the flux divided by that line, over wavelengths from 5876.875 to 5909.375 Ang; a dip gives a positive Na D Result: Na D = 3.3 Ang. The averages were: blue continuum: 5.71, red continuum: 5.72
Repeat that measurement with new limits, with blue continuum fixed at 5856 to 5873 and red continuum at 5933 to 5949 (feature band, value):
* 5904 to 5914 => 0.40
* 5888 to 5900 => 2.12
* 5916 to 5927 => -0.05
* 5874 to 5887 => 0.60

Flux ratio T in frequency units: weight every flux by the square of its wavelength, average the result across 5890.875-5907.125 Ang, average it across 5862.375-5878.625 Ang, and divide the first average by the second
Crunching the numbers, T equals 0.88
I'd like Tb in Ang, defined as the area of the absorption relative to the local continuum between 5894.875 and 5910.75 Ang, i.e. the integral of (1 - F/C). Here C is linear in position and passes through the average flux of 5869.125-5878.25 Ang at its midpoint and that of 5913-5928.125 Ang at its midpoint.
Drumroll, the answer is 1.3 Ang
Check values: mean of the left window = 5.64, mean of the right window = 5.73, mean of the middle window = 5.24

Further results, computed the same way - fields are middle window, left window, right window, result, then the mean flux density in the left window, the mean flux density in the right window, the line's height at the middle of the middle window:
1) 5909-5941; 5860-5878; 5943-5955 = 0.9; 5.72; 5.82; 5.79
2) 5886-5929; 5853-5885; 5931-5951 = 3.0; 5.71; 5.68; 5.69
